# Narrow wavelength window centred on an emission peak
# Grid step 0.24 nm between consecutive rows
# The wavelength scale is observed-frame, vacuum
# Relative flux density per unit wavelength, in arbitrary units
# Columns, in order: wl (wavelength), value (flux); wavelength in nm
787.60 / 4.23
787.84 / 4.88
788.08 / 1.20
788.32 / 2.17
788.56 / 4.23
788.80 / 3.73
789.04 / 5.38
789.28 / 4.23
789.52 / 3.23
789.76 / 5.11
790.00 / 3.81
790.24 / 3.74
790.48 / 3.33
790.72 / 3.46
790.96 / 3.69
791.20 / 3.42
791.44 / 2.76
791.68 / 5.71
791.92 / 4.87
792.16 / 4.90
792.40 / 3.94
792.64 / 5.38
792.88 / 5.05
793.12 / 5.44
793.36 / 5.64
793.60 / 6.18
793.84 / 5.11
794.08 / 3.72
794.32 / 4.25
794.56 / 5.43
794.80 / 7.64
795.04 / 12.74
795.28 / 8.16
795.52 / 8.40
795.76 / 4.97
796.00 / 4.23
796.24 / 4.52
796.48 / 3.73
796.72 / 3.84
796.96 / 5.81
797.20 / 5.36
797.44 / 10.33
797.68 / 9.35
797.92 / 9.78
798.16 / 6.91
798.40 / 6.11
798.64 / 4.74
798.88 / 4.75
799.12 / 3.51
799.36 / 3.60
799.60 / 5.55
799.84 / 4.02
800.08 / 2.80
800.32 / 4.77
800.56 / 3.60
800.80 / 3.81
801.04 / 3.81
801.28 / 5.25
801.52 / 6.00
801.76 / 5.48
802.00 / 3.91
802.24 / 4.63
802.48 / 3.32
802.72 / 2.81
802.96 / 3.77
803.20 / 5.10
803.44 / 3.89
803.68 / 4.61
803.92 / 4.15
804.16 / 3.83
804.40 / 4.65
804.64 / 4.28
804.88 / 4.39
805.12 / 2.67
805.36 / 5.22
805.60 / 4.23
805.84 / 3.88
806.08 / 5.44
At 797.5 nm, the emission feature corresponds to [N II] 6583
